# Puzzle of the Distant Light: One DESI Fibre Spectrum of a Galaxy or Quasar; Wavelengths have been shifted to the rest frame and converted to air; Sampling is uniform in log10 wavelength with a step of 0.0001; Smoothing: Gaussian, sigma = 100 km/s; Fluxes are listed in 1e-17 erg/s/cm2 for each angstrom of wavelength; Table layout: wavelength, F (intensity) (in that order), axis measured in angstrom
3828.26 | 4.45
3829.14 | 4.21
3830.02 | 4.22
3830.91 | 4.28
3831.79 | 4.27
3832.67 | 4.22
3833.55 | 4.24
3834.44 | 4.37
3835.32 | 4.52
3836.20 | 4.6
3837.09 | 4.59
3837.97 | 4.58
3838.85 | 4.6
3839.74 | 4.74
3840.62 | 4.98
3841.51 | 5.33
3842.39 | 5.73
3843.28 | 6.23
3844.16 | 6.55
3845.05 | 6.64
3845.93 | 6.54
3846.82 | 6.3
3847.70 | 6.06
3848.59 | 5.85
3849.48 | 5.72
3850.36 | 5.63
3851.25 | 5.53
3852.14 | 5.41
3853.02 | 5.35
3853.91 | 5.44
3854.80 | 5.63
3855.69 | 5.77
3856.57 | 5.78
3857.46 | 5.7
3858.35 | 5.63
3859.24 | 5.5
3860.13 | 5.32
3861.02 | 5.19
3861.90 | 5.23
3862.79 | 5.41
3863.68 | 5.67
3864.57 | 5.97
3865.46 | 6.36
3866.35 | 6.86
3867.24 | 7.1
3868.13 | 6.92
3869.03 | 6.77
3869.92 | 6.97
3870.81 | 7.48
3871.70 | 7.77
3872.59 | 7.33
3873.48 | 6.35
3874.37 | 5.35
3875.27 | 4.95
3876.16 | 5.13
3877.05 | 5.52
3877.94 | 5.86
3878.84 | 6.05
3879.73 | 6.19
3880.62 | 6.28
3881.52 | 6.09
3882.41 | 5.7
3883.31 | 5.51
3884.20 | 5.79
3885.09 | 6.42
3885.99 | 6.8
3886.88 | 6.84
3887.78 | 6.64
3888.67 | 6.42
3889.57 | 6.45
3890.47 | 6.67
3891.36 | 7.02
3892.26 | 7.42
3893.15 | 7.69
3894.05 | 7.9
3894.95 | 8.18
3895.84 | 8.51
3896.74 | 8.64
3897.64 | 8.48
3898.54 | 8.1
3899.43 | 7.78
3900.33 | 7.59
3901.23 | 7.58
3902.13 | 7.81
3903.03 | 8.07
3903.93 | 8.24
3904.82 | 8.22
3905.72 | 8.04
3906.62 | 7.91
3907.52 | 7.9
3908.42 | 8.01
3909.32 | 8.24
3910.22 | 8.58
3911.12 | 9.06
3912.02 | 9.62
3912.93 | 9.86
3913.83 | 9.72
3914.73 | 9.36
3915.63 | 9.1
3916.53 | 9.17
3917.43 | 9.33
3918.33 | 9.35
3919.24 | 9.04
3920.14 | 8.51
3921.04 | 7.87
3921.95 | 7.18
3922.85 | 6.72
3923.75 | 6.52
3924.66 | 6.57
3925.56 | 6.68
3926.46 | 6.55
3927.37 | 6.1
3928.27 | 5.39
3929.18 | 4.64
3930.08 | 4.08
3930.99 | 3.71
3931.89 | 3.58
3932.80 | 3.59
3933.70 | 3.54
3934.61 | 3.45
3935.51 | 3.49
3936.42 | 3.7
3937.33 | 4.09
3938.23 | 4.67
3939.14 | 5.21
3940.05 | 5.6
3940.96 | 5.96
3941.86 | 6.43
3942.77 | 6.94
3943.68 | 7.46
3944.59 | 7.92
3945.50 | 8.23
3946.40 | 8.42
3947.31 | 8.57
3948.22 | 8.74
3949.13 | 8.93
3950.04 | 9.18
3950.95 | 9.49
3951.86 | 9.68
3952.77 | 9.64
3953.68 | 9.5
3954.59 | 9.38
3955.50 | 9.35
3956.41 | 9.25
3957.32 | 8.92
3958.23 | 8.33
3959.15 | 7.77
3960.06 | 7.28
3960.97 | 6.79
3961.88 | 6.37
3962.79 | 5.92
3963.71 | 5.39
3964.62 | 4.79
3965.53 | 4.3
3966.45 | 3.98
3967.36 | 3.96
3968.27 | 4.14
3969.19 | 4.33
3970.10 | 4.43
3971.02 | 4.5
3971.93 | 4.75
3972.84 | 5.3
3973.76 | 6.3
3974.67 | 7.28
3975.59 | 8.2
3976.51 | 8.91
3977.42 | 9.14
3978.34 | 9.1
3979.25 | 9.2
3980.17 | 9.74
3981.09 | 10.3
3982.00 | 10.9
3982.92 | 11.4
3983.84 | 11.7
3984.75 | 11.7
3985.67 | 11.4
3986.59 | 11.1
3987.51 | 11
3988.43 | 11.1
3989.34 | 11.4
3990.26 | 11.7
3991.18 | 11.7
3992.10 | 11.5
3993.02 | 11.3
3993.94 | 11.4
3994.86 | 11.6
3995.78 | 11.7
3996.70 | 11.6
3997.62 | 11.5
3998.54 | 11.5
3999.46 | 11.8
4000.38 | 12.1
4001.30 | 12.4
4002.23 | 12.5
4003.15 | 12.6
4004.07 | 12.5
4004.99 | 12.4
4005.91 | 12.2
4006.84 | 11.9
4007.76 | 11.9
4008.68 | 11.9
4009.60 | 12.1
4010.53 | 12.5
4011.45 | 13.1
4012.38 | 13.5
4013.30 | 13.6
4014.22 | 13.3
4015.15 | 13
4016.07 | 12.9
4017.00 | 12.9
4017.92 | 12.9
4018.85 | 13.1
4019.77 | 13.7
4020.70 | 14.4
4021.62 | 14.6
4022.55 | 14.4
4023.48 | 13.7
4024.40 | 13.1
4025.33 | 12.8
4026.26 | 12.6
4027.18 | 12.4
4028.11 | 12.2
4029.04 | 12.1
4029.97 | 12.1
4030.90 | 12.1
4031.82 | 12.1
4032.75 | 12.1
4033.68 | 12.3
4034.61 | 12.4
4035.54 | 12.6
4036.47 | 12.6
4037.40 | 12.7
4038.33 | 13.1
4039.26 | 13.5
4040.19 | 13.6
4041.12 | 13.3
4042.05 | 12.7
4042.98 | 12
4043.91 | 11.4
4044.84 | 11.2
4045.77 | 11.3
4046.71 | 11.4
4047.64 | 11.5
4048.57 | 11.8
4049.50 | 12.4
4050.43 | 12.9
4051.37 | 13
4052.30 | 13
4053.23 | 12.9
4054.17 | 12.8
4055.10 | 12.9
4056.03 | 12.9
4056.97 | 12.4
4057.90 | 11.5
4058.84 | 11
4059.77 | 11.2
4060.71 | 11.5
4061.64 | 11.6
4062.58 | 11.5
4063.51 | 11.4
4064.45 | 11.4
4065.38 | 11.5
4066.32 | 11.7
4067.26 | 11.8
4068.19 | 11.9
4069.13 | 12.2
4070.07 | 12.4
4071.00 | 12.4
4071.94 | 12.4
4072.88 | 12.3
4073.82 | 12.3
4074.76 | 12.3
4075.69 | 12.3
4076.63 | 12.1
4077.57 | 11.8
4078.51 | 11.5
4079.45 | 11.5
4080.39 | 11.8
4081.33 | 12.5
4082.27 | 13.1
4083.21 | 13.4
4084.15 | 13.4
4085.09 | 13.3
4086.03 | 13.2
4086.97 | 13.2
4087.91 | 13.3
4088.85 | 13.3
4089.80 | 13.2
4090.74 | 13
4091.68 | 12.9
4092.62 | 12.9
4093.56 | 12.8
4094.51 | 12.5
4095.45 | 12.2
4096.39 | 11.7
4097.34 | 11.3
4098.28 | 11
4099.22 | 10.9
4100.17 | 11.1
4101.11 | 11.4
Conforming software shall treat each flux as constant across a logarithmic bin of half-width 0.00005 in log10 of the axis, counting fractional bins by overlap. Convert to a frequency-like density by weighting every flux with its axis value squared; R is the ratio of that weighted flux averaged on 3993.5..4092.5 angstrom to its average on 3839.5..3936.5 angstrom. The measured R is 2.03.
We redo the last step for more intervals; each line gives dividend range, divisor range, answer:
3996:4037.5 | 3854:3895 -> 2.16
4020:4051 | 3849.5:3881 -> 2.29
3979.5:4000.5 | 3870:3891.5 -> 1.91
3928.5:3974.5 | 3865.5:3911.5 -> 0.91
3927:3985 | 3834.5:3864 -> 1.33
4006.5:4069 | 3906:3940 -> 1.96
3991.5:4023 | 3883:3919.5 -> 1.66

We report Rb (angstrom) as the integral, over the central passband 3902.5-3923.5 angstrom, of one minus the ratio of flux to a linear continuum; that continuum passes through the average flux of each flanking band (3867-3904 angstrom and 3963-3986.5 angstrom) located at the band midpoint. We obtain -4.4 angstrom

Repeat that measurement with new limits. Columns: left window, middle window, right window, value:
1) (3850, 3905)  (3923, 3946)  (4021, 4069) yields 8.46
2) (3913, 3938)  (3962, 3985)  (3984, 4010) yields 6.81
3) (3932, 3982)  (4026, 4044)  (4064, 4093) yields -3.55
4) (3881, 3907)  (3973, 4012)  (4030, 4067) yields -2.39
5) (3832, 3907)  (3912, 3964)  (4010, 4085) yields 8.92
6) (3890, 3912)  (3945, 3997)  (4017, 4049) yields 9.33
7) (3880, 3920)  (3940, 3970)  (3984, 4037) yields 8.20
